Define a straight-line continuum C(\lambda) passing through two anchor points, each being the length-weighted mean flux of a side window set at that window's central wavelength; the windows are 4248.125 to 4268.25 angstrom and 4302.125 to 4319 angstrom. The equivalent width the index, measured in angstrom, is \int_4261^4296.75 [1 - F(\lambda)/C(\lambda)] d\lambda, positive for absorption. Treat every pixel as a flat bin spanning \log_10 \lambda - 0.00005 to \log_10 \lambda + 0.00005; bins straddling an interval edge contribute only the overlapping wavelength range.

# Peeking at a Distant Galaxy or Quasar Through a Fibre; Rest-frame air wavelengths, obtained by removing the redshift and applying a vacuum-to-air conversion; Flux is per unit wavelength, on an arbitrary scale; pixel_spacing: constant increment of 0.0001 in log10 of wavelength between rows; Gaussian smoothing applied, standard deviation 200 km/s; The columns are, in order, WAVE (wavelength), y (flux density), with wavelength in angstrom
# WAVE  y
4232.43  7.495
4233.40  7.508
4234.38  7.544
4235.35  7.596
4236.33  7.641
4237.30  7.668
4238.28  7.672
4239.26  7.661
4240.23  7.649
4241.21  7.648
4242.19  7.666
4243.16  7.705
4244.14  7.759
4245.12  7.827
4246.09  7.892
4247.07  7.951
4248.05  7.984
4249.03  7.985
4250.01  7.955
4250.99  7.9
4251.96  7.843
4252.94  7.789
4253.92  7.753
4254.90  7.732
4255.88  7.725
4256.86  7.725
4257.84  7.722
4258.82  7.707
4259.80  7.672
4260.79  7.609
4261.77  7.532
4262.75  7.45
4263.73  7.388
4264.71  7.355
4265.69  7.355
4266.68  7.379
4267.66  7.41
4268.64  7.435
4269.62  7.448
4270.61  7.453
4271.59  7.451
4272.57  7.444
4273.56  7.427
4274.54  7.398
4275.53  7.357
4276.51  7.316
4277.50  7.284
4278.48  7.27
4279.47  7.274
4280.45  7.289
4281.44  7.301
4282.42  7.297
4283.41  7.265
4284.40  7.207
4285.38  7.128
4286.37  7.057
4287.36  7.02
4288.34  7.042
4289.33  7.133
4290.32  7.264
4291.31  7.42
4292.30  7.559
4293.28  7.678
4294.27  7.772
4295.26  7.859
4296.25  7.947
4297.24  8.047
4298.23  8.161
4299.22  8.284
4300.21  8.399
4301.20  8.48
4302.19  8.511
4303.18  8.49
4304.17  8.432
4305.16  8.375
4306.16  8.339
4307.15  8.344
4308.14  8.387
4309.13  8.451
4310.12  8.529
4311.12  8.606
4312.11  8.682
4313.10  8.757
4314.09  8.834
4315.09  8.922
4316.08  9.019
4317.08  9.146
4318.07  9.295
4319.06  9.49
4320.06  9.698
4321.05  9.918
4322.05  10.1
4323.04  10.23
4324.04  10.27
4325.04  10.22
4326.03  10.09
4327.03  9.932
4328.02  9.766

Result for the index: 3.0 angstrom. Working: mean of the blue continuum 7.66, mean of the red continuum 8.68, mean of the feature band 7.38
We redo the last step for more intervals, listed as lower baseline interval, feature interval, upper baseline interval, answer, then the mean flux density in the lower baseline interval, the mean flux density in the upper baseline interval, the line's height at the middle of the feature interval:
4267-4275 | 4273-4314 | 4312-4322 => 2.5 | 7.44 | 9.24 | 8.32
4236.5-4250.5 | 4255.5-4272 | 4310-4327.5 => 1.4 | 7.78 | 9.45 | 8.23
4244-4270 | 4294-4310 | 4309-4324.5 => 1.1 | 7.68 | 9.26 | 8.87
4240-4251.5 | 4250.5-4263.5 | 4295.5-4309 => 0.4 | 7.83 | 8.32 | 7.93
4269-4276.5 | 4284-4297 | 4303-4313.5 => 0.9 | 7.42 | 8.49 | 7.95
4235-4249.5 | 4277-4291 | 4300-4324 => 2.1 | 7.75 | 8.93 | 8.45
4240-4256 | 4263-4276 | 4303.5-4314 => 1.0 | 7.81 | 8.51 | 8.06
